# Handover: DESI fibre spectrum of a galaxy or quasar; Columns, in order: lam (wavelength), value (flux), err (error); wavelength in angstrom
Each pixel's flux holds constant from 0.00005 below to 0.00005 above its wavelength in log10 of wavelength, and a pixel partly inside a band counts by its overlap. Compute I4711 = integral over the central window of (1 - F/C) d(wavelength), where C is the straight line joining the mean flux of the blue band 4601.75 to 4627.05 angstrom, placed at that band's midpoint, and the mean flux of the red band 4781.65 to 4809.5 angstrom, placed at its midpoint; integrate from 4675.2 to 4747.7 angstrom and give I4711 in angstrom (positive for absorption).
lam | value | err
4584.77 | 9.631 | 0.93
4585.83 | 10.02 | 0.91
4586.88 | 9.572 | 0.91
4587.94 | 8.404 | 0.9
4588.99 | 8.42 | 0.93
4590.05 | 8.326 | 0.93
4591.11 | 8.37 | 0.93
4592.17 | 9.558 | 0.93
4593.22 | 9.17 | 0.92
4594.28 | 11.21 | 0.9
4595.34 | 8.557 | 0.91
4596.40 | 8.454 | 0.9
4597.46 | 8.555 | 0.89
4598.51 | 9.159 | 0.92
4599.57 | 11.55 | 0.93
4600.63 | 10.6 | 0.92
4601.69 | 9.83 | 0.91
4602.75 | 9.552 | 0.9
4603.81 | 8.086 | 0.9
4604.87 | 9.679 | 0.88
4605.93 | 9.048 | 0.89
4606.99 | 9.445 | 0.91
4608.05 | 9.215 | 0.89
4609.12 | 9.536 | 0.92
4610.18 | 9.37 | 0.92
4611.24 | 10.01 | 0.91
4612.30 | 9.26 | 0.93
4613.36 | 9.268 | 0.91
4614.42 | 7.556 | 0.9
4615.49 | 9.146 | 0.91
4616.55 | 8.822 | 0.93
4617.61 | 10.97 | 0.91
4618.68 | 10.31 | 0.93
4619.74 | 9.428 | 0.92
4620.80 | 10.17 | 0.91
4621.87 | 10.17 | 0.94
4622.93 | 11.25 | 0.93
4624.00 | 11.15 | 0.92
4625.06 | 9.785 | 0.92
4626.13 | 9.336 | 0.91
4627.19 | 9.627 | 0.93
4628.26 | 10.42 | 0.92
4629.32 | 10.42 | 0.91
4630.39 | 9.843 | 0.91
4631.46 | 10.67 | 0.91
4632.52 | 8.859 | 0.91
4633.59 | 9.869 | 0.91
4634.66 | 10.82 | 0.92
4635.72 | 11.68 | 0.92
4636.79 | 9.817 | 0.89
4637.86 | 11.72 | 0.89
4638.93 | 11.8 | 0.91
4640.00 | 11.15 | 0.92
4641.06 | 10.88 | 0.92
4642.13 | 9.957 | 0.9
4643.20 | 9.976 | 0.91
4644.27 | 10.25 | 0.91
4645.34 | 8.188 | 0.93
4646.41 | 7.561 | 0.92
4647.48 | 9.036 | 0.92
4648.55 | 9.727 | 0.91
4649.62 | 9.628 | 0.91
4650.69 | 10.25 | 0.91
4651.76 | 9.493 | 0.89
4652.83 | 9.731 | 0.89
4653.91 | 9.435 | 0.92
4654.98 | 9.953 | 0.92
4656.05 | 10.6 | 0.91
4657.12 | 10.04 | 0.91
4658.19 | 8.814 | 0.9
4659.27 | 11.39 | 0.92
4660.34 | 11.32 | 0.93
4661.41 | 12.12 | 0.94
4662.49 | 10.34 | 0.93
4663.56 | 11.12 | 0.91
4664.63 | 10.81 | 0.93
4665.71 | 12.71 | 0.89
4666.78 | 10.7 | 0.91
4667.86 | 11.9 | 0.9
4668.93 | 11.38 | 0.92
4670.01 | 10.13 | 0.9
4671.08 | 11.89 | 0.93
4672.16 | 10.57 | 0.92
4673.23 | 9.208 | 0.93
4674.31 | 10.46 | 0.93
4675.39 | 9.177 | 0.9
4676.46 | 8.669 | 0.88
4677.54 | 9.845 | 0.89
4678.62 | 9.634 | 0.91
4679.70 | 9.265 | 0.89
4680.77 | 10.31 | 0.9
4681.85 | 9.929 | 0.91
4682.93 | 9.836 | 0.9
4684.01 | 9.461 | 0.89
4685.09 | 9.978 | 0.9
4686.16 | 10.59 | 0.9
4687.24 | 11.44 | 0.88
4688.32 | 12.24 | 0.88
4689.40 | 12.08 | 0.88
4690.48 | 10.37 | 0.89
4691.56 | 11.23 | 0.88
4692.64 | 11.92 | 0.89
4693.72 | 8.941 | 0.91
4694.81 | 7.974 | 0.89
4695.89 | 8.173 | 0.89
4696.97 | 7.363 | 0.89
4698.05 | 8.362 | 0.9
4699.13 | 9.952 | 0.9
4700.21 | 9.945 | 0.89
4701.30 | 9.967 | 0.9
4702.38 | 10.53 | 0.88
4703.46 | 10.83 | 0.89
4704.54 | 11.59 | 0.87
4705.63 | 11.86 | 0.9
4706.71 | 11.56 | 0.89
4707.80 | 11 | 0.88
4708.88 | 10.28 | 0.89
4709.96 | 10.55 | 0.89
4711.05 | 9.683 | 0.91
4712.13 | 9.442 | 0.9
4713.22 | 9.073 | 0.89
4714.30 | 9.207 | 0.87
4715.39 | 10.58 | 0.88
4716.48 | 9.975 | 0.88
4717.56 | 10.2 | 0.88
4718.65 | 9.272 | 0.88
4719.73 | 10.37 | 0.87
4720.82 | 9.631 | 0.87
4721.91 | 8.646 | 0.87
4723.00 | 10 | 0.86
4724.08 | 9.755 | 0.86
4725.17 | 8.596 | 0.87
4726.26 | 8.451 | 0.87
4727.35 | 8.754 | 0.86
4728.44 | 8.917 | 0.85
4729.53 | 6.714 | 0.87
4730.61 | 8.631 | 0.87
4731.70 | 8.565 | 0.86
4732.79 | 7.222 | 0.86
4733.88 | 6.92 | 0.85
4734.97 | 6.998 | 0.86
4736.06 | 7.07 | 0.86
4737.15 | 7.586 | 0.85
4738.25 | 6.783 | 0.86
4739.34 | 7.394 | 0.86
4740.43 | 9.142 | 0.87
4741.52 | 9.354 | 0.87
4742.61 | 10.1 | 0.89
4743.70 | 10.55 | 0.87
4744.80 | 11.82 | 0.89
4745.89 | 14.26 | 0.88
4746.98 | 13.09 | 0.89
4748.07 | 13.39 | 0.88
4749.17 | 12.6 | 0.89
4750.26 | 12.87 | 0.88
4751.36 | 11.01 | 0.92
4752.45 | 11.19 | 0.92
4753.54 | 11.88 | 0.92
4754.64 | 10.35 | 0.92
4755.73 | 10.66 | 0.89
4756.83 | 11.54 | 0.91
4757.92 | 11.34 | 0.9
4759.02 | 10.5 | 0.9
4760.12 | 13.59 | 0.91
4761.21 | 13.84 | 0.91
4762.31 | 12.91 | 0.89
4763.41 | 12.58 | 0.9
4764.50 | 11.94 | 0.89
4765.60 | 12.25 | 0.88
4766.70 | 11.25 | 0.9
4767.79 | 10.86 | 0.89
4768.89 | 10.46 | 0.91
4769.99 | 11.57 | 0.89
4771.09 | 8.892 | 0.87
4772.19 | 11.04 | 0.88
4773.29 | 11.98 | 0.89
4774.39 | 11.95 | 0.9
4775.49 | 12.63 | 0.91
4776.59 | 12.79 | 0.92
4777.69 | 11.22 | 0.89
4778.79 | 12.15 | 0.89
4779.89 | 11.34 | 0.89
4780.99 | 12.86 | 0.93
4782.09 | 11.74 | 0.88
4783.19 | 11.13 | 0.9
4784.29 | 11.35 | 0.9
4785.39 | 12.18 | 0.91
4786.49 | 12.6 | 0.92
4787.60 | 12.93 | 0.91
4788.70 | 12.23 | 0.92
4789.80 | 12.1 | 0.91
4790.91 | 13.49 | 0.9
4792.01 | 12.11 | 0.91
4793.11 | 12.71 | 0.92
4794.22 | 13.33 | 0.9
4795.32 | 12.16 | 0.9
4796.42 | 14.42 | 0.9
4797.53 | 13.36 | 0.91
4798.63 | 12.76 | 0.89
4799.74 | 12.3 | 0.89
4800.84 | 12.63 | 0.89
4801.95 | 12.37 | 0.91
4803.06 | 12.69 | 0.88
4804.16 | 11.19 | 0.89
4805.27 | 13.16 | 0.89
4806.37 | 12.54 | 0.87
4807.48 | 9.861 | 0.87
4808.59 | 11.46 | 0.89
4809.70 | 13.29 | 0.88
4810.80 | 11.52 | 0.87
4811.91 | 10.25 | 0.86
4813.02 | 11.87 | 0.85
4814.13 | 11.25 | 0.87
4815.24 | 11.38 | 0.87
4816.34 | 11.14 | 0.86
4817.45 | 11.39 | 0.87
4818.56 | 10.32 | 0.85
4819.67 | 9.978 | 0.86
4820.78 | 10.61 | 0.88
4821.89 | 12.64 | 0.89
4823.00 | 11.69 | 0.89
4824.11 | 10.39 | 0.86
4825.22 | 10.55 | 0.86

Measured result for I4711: 9.1 angstrom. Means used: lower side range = 9.6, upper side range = 12.4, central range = 9.68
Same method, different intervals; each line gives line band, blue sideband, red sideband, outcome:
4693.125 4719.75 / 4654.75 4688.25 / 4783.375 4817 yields 2.6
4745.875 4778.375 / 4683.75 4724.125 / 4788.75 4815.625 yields -1.3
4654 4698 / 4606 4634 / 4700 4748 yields -2.9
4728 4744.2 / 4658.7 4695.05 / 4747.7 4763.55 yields 4.9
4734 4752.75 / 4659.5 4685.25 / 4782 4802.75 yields 2.4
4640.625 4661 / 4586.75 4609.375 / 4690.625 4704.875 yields -0.6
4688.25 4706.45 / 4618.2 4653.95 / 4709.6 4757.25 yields -0.6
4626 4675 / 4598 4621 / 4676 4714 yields -2.7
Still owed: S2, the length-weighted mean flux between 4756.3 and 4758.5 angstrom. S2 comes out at 11.4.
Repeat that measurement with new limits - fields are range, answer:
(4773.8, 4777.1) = 12.4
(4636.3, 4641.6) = 11.1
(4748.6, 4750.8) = 12.7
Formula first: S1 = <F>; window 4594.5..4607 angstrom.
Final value 9.42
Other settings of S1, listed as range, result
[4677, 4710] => 10.2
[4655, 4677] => 10.7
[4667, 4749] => 9.83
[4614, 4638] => 10.1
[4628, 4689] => 10.3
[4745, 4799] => 12.1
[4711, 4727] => 9.51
